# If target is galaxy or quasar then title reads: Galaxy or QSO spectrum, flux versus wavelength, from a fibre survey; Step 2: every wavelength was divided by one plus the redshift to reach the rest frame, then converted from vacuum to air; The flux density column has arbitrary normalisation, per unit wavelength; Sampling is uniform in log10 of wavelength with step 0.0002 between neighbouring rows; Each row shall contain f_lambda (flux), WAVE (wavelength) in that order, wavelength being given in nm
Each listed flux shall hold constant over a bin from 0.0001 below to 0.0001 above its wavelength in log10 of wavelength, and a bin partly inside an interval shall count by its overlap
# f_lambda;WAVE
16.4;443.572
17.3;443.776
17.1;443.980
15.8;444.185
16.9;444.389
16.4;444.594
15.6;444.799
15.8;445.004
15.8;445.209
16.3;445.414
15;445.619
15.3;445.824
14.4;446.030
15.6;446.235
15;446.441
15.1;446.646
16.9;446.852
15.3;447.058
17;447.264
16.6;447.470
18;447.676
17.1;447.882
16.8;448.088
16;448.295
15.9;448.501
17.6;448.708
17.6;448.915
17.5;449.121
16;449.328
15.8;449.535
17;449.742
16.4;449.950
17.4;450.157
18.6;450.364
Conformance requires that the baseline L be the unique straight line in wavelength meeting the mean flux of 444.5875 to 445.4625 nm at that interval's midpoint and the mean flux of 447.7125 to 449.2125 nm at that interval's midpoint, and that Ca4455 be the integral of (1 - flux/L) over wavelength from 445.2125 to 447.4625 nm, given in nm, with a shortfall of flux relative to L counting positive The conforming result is 0.093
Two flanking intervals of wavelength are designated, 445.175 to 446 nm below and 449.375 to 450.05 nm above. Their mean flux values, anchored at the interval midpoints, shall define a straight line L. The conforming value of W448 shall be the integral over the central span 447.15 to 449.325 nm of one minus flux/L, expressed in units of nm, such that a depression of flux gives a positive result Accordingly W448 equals -0.12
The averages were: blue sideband 15.5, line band 17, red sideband 16.3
